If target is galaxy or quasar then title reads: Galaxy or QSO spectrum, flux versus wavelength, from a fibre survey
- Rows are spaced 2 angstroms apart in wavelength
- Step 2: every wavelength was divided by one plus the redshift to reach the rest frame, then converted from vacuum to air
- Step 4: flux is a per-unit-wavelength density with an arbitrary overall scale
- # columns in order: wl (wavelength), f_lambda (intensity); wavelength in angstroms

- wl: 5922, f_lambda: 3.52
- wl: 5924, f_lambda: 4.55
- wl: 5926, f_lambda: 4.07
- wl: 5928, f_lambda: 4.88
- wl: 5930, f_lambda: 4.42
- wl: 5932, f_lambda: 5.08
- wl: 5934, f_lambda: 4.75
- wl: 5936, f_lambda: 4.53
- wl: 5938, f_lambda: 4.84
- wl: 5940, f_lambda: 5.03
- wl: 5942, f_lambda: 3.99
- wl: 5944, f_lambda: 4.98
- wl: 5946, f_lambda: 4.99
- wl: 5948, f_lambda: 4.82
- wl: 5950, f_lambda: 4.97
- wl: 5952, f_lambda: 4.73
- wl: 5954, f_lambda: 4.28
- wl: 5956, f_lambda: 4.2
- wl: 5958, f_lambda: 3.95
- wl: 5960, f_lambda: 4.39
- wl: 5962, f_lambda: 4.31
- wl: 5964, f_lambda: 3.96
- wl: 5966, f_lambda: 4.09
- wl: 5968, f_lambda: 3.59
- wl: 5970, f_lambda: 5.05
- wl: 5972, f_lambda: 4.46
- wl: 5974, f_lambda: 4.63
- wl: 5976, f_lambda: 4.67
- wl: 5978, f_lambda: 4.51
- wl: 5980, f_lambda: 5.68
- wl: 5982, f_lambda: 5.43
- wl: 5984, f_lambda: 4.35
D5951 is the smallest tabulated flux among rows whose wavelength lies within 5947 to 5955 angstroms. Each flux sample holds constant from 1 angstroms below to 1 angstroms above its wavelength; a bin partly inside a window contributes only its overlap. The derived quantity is 4.28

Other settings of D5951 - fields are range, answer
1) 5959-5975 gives 3.59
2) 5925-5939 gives 4.07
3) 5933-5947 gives 3.99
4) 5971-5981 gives 4.46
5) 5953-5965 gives 3.95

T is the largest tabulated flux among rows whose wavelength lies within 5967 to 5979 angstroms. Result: 5.05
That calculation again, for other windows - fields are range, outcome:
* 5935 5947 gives 5.03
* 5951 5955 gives 4.73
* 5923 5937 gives 5.08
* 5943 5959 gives 4.99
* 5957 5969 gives 4.39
